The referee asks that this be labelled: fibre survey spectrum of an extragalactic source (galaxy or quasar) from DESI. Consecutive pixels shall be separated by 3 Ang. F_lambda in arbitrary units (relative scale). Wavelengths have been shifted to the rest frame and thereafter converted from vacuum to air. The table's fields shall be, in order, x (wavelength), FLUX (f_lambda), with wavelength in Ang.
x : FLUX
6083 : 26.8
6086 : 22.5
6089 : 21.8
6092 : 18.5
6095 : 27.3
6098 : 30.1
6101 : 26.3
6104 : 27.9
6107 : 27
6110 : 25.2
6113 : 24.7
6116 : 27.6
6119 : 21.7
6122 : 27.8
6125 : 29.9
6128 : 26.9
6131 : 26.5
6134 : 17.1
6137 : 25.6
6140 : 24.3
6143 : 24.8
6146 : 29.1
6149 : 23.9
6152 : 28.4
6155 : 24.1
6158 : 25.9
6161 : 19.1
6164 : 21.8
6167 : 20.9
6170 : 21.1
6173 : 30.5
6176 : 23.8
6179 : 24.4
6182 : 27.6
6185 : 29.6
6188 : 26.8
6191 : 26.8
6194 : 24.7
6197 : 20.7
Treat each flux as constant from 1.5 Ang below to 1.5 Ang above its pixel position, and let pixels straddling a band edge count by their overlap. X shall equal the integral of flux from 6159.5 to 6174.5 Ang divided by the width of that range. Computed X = 22.7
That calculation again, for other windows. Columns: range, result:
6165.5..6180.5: 24.1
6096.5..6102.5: 28.2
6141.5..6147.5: 27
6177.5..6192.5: 27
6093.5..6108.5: 27.7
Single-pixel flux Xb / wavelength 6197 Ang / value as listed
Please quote 20.7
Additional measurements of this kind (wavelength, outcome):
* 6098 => 30.1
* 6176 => 23.8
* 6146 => 29.1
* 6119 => 21.7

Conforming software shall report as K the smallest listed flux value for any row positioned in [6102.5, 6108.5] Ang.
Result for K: 27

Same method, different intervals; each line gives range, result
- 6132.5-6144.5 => 17.1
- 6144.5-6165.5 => 19.1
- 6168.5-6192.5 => 21.1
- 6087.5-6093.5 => 18.5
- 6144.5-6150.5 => 23.9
